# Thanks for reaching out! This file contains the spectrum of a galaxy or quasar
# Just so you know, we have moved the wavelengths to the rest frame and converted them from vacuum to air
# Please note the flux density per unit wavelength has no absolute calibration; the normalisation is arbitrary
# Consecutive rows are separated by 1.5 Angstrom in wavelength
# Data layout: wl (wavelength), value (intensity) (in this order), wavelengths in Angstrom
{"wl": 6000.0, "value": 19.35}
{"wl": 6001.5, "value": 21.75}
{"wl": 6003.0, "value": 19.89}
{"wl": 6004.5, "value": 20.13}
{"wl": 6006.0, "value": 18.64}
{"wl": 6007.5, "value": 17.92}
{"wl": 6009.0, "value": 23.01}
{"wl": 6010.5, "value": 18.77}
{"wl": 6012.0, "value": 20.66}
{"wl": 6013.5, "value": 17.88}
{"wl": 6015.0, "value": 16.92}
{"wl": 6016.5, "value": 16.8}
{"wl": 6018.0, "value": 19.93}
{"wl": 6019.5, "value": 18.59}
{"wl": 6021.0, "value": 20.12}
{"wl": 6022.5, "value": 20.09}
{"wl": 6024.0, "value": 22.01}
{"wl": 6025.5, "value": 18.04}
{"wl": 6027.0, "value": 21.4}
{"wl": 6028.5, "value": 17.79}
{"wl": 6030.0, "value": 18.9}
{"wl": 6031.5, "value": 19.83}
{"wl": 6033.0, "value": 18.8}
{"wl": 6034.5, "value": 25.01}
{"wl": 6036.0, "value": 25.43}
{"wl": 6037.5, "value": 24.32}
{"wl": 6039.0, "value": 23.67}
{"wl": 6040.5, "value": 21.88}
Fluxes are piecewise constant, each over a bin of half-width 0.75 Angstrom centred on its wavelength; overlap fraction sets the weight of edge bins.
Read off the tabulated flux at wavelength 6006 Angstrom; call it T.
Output 18.64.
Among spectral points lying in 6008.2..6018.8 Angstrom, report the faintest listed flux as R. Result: 16.8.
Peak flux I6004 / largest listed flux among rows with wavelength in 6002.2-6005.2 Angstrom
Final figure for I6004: 20.13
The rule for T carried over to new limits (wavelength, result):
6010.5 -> 18.77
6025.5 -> 18.04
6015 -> 16.92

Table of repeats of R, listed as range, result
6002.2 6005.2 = 19.89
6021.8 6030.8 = 17.79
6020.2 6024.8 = 20.09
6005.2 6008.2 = 17.92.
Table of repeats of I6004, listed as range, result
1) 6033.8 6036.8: 25.43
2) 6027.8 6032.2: 19.83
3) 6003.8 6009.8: 23.01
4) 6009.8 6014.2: 20.66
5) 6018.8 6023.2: 20.12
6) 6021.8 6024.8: 22.01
